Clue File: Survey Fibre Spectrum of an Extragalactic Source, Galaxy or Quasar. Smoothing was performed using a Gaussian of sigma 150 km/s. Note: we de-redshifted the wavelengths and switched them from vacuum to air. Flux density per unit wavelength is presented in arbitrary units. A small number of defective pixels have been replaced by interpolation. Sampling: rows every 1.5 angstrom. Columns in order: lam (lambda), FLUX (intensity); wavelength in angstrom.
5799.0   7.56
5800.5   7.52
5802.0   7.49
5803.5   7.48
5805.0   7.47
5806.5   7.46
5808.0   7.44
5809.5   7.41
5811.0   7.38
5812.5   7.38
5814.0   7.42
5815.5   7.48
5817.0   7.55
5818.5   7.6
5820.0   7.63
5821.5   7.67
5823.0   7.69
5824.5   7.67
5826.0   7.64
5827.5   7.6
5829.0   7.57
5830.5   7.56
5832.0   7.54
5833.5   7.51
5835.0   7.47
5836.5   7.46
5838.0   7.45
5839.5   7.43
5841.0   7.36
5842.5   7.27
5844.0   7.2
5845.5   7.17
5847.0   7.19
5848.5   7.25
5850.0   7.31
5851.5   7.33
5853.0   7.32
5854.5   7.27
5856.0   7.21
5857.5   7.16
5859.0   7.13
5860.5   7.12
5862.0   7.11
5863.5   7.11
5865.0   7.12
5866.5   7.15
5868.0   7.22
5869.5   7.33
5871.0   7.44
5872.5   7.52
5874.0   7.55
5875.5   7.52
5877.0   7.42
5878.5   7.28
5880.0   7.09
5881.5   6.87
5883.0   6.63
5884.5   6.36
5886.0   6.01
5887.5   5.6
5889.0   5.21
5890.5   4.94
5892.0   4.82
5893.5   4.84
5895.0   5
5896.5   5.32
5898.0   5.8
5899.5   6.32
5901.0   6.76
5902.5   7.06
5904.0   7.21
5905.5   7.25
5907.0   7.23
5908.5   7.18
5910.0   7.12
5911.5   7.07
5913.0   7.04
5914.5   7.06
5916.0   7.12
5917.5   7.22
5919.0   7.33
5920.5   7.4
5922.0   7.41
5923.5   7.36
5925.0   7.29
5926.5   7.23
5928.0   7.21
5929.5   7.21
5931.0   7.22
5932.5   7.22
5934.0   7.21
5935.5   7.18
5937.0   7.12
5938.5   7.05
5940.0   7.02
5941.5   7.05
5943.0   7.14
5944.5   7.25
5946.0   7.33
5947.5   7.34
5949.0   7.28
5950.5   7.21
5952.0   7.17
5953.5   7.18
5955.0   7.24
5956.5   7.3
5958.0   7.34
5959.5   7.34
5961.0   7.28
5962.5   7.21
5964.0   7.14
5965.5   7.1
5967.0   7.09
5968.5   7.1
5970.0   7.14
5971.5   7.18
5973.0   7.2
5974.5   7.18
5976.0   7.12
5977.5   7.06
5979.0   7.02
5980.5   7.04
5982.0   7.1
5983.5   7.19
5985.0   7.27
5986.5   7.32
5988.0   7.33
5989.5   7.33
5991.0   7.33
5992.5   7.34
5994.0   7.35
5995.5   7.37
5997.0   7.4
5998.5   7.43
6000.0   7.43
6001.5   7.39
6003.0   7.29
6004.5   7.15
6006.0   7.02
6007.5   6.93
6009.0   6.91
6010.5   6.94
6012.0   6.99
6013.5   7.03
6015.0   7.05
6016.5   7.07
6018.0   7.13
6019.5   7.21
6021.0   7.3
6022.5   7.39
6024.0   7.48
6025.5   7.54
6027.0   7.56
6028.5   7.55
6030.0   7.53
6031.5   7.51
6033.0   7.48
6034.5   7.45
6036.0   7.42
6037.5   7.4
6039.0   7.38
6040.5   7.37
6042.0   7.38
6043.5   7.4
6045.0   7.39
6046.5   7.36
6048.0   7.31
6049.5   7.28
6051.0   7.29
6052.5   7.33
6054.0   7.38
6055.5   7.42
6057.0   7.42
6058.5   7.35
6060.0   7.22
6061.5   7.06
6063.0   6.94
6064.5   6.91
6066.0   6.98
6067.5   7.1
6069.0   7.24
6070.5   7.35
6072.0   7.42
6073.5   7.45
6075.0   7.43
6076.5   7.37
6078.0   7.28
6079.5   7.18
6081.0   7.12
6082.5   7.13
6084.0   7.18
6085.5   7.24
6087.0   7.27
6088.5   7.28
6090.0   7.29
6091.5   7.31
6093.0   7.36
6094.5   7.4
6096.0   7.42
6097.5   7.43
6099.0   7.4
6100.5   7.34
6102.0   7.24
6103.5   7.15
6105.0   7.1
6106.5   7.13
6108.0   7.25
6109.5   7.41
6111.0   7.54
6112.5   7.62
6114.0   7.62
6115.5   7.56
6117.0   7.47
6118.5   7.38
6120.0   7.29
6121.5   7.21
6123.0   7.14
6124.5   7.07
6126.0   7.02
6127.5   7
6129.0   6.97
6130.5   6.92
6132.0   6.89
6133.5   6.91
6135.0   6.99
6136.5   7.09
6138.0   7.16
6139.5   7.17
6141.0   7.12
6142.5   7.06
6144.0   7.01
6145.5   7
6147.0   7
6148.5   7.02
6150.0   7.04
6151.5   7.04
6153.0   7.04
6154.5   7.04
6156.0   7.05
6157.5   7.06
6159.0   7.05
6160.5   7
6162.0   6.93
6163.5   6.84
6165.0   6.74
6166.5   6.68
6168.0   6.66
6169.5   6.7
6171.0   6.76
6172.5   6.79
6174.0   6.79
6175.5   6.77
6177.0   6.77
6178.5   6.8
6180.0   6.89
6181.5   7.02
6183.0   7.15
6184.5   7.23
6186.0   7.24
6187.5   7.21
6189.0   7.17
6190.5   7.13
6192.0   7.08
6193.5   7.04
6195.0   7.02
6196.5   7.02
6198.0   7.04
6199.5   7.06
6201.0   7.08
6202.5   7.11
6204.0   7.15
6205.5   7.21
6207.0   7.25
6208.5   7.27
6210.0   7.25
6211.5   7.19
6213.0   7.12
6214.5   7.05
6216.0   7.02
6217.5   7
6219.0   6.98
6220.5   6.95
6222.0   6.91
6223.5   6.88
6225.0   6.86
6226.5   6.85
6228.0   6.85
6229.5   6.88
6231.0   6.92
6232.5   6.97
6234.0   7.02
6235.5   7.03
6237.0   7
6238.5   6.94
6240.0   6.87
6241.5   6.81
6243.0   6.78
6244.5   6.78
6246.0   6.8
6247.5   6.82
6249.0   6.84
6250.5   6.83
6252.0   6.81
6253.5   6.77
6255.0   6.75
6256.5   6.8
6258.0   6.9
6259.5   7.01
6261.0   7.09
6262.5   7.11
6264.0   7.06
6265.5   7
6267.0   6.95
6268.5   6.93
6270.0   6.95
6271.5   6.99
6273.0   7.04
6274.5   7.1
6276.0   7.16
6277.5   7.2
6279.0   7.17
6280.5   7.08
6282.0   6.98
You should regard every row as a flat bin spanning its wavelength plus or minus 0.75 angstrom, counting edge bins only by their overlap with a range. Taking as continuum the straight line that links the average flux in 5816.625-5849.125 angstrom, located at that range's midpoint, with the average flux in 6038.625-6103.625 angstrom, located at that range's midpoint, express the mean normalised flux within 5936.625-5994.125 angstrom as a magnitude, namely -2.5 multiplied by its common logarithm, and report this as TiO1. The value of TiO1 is 0.03 mag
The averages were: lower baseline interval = 7.48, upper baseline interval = 7.29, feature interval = 7.2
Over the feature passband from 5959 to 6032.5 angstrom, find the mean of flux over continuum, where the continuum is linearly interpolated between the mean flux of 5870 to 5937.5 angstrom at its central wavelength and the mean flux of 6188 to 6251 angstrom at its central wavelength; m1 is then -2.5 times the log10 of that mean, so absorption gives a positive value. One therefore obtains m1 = -0.06 mag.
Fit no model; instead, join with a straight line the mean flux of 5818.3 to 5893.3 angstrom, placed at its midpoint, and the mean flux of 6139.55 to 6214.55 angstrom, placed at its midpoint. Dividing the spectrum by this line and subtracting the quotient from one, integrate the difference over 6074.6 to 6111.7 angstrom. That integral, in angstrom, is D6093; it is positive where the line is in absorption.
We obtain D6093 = -1.3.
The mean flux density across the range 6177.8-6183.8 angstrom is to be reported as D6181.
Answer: 6.97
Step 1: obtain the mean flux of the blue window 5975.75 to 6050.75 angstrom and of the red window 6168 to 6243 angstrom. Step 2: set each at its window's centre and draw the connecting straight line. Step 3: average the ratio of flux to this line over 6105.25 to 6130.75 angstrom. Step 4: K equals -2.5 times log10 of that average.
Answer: -0.02 mag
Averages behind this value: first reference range 7.28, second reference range 7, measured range 7.27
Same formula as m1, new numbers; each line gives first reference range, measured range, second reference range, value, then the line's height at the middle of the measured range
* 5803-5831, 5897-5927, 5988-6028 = 0.05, 7.39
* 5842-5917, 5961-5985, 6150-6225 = -0.04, 6.87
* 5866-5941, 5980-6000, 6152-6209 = -0.07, 6.87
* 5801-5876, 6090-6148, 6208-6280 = -0.02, 7.1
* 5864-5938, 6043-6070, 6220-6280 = -0.06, 6.87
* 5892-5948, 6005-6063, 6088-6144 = -0.03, 7.1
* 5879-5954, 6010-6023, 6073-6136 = -0.01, 7.04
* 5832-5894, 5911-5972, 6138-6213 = -0.04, 6.98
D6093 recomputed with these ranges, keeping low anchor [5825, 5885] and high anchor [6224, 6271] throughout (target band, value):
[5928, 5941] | 0.1 angstrom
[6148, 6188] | 0.3 angstrom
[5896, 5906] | 1.0 angstrom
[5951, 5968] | -0.1 angstrom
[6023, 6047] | -1.1 angstrom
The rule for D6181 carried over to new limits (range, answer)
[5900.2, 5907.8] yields 7.1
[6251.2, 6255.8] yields 6.78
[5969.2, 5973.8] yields 7.17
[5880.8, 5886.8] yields 6.46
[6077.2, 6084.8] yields 7.18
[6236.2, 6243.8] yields 6.88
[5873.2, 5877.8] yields 7.49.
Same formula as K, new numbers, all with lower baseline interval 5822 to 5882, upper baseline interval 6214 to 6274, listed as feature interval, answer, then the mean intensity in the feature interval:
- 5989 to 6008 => -0.016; 7.29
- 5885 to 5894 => 0.352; 5.28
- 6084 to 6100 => -0.037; 7.33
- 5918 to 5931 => -0.005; 7.3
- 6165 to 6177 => 0.041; 6.74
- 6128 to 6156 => 0.001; 7.03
